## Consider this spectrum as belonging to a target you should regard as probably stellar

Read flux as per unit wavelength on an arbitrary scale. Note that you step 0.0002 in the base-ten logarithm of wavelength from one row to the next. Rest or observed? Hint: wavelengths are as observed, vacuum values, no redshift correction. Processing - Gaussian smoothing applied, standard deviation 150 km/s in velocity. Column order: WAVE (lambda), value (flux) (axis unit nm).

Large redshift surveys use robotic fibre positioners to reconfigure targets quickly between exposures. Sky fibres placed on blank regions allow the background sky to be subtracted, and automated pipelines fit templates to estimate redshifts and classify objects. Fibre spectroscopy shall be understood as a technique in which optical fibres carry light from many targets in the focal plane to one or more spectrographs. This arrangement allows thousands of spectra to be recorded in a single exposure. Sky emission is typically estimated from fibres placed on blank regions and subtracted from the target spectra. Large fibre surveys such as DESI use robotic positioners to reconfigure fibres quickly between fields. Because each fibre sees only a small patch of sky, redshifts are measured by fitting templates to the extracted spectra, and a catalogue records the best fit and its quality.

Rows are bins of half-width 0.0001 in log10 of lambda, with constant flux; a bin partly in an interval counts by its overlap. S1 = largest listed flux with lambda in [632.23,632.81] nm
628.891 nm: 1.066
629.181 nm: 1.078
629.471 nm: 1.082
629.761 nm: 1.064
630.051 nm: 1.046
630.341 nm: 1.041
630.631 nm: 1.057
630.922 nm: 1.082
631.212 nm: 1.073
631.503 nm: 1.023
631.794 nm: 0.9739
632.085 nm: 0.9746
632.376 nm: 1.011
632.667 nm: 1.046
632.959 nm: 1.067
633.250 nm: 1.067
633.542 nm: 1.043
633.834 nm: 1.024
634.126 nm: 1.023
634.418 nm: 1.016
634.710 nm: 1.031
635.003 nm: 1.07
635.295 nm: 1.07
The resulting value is 1.046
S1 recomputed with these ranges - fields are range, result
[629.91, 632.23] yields 1.082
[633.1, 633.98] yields 1.067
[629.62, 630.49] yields 1.064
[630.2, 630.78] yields 1.057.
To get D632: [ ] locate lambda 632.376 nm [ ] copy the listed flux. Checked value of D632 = 1.011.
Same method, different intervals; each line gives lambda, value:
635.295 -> 1.07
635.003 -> 1.07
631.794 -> 0.9739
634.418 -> 1.016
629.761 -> 1.064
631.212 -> 1.073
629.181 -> 1.078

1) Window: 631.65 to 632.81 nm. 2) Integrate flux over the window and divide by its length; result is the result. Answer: 1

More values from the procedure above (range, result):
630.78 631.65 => 1.06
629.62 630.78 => 1.05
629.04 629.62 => 1.08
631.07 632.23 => 1.01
